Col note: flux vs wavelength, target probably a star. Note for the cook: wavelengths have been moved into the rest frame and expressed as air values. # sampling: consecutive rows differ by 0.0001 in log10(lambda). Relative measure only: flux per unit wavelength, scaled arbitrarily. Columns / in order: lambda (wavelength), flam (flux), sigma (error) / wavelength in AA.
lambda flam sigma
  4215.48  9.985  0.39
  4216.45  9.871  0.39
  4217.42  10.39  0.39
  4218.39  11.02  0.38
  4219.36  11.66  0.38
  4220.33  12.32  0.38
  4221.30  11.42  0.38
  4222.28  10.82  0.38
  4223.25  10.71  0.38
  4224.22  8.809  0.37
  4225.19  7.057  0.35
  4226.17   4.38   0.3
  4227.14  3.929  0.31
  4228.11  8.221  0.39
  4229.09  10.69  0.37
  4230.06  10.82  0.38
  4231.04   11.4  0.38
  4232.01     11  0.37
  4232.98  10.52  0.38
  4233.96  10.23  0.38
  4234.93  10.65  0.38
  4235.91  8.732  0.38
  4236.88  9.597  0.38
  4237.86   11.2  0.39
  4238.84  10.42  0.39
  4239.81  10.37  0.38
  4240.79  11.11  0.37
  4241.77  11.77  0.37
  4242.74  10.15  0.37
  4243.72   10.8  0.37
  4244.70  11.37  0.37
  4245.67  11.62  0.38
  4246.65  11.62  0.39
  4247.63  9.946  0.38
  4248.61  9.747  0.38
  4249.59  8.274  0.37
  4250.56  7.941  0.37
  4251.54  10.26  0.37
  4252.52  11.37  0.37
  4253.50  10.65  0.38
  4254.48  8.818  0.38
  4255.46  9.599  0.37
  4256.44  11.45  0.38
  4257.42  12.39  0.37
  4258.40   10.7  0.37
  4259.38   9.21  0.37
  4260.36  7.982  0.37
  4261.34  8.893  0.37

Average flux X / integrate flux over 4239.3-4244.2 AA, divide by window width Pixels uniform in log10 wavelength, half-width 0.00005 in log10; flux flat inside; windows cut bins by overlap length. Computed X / 10.8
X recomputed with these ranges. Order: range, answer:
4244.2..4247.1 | 11.5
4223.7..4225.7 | 7.95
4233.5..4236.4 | 9.89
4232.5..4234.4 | 10.3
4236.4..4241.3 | 10.5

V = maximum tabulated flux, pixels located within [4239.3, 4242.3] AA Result 11.77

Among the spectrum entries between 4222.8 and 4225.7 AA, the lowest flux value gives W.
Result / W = 7.057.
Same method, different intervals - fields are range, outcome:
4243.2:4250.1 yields 8.274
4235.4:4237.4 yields 8.732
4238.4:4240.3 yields 10.37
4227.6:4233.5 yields 8.221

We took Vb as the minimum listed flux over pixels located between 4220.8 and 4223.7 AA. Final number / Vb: 10.71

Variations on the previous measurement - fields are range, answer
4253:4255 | 8.818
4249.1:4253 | 7.941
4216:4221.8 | 9.871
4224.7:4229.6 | 3.929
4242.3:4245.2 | 10.15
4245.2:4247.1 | 11.62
